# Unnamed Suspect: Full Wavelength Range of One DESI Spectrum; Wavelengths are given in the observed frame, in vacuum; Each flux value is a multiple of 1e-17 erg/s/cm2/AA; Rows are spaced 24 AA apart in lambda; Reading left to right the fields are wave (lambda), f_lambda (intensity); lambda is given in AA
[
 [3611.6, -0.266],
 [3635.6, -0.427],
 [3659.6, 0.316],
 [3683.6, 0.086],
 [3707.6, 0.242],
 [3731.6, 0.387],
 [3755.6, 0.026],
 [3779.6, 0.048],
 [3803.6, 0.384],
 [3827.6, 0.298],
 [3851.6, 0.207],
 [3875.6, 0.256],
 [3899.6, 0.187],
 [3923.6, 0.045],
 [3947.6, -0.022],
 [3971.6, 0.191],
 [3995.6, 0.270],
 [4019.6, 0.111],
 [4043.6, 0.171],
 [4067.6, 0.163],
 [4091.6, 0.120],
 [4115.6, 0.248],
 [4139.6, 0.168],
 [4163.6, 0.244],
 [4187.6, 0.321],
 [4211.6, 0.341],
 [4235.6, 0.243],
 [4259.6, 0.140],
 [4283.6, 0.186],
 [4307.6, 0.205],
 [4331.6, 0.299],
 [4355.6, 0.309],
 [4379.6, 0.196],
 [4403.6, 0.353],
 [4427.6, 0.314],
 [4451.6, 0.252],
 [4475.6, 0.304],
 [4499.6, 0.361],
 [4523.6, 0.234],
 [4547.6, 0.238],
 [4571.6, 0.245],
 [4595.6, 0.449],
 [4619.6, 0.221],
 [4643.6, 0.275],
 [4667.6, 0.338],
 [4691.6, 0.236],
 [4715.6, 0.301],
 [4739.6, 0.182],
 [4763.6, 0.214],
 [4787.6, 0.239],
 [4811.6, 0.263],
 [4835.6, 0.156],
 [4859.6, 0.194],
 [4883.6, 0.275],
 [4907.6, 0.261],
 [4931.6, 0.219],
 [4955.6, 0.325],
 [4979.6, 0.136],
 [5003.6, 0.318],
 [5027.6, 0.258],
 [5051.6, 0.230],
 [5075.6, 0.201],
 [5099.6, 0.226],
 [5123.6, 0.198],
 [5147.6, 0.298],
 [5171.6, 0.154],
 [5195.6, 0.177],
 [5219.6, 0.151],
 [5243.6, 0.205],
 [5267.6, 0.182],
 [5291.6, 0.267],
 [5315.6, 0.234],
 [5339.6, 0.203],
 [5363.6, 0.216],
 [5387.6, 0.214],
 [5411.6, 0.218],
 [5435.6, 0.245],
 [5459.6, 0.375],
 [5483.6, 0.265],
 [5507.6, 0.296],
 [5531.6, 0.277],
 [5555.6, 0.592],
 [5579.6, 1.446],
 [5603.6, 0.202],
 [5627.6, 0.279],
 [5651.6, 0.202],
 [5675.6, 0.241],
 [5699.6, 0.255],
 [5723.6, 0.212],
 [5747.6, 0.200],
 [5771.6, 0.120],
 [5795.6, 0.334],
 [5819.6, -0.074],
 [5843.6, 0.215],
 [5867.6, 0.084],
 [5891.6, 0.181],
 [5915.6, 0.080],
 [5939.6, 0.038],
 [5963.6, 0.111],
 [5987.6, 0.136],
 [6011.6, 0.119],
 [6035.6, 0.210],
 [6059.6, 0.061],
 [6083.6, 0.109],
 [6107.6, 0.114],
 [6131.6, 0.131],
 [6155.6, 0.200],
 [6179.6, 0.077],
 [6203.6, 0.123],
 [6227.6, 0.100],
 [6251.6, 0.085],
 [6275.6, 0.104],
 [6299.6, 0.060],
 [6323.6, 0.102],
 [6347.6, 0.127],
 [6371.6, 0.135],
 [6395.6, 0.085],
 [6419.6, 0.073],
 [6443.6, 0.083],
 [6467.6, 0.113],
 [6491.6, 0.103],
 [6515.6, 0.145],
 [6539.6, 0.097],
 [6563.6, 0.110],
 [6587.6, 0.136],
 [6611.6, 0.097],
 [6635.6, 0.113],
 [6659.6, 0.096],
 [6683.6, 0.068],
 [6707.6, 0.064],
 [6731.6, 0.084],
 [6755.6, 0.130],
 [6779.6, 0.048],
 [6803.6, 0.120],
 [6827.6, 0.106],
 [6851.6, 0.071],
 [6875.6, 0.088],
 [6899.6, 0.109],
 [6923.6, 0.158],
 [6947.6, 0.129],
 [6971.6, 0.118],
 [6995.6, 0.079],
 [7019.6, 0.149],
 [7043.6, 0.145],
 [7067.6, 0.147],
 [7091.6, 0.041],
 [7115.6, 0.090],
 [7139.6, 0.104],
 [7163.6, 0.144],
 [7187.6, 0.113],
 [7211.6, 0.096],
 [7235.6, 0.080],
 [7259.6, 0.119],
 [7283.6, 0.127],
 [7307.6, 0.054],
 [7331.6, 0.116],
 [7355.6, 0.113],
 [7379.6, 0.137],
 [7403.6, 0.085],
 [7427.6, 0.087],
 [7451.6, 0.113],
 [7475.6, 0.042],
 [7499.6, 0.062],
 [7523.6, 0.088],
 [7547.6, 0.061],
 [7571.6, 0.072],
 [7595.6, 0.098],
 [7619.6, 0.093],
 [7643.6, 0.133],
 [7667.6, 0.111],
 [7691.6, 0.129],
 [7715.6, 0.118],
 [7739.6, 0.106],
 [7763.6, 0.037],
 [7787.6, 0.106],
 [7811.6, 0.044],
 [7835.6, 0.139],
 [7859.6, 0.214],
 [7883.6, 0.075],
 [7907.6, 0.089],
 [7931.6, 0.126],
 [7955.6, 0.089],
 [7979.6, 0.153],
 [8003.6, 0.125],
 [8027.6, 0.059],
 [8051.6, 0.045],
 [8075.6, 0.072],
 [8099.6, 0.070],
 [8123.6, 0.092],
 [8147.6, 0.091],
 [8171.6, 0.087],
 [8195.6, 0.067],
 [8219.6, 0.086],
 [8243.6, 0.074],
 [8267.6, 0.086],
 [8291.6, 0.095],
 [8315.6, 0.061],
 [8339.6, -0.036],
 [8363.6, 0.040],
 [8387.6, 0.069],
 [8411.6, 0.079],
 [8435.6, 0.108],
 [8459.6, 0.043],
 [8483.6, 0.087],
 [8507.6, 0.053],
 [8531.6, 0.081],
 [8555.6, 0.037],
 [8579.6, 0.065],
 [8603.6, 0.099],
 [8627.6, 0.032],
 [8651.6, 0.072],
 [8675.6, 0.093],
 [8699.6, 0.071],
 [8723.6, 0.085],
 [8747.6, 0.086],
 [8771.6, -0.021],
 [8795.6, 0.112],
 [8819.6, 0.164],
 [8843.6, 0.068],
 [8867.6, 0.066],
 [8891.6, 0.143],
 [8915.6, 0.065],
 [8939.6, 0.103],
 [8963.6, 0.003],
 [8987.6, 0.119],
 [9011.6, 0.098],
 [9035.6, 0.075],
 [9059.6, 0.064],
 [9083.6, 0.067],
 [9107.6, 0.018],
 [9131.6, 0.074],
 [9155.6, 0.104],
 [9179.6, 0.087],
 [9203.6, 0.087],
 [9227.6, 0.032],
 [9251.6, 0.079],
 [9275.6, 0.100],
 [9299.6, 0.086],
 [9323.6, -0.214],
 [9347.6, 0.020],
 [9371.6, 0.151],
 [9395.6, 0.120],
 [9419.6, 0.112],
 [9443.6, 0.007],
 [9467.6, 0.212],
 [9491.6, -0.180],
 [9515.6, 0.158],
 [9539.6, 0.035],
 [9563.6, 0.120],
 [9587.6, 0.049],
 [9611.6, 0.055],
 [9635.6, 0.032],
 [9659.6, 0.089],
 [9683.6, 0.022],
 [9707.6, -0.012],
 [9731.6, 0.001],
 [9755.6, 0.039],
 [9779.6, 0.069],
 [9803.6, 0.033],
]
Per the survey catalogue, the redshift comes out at 0.111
